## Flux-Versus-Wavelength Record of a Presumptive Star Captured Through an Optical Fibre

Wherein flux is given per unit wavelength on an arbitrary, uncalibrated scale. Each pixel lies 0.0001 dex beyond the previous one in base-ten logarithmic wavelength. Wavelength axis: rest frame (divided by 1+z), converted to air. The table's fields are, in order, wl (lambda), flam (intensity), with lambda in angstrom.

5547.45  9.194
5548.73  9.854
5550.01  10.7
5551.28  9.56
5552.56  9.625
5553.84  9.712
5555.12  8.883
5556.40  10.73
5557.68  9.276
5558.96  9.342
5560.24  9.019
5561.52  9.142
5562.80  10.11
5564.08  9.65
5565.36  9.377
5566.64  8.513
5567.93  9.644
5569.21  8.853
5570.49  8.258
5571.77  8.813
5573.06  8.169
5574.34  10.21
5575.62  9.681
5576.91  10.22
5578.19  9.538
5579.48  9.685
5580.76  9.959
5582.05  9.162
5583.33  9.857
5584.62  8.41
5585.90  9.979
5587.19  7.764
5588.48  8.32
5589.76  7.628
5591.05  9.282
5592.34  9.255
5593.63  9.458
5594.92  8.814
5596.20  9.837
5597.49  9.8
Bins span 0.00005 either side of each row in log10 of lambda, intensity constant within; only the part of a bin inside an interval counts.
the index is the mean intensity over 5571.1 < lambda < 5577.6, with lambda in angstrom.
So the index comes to 9.42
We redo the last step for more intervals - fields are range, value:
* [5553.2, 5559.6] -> 9.58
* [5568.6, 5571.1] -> 8.56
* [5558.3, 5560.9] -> 9.18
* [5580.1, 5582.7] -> 9.58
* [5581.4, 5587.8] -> 9.04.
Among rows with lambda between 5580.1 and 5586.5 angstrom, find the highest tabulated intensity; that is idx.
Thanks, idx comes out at 9.979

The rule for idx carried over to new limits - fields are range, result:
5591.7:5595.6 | 9.458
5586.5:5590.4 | 8.32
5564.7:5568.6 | 9.644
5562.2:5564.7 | 10.11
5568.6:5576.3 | 10.21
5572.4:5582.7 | 10.22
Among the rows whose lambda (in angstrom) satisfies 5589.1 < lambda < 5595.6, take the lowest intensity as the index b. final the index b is 7.628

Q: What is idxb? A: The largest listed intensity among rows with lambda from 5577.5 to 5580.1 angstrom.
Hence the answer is 9.685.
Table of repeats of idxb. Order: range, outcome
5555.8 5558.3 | 10.73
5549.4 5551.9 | 10.7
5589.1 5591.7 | 9.282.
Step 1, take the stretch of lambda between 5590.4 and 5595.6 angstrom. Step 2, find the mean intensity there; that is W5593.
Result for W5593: 9.21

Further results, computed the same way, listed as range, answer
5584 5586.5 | 9.21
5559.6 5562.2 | 9.1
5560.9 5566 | 9.58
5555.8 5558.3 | 10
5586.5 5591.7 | 8.26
